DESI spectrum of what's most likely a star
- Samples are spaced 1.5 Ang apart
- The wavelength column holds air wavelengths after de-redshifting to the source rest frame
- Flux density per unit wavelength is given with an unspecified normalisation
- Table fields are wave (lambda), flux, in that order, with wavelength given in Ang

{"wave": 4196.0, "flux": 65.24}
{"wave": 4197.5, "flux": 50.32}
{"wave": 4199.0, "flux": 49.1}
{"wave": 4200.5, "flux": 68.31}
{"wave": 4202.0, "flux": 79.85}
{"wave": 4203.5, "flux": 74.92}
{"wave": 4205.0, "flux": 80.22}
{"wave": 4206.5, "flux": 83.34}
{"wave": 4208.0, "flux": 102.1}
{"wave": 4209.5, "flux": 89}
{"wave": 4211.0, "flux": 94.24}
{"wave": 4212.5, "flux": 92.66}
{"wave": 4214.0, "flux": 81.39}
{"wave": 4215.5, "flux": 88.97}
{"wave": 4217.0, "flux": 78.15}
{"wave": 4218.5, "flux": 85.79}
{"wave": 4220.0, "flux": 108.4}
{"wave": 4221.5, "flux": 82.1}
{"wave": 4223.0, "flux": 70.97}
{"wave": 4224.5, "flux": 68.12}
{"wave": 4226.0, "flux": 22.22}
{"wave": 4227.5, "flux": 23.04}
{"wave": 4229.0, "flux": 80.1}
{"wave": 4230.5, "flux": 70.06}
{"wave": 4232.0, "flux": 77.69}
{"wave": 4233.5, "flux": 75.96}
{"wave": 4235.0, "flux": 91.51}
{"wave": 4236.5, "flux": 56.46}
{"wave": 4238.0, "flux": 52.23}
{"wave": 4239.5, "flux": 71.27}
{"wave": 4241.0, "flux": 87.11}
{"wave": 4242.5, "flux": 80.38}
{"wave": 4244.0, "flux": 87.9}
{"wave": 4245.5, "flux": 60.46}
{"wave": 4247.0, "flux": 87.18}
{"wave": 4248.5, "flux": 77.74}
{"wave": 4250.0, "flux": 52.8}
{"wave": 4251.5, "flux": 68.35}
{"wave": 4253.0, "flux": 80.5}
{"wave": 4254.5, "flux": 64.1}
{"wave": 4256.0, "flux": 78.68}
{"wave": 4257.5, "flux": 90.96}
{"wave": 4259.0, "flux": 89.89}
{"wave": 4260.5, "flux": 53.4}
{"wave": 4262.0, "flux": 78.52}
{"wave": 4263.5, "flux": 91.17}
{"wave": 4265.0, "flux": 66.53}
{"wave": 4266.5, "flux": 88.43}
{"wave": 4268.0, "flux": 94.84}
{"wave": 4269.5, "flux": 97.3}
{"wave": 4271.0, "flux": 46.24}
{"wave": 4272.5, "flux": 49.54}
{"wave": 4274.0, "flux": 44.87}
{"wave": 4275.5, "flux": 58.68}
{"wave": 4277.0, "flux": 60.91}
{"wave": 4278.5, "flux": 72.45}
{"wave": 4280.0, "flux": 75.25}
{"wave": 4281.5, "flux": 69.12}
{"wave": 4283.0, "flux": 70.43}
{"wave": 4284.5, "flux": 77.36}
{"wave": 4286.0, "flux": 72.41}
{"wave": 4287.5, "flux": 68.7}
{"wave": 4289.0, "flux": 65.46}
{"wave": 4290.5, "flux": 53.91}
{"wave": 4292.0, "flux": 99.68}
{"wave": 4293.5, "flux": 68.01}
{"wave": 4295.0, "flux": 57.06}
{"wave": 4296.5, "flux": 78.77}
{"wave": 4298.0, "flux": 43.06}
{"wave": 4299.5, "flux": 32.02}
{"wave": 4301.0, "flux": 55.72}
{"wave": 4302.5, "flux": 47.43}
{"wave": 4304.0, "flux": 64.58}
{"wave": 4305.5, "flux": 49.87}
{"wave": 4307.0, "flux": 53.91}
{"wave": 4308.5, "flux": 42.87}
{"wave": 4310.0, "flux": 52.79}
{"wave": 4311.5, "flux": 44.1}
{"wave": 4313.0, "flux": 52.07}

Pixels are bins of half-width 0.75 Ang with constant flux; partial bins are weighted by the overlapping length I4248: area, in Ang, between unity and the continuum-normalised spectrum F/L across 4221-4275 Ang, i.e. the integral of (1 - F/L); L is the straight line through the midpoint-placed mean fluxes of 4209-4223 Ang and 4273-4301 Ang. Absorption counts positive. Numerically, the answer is 4.17 Ang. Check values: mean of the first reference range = 88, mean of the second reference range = 64.5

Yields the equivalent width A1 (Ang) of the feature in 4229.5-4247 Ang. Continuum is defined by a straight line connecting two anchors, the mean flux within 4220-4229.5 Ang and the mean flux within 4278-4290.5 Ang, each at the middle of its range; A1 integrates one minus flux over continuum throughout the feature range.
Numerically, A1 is -3.1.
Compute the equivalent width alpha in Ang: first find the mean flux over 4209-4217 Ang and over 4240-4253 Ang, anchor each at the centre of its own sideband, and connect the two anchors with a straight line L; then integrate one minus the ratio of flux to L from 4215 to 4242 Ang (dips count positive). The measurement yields 3.5 Ang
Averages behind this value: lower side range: 88.2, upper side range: 75.5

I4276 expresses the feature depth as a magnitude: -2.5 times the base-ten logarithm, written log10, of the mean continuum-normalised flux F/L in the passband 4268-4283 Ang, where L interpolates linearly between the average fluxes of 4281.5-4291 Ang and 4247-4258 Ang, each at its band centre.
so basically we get 0.07 mag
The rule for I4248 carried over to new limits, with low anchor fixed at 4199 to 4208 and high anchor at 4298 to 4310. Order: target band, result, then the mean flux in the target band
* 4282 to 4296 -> -4.46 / 70.5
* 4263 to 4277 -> -2.64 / 69.9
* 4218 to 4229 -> 0.84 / 66.3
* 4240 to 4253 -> -2.04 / 75.5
